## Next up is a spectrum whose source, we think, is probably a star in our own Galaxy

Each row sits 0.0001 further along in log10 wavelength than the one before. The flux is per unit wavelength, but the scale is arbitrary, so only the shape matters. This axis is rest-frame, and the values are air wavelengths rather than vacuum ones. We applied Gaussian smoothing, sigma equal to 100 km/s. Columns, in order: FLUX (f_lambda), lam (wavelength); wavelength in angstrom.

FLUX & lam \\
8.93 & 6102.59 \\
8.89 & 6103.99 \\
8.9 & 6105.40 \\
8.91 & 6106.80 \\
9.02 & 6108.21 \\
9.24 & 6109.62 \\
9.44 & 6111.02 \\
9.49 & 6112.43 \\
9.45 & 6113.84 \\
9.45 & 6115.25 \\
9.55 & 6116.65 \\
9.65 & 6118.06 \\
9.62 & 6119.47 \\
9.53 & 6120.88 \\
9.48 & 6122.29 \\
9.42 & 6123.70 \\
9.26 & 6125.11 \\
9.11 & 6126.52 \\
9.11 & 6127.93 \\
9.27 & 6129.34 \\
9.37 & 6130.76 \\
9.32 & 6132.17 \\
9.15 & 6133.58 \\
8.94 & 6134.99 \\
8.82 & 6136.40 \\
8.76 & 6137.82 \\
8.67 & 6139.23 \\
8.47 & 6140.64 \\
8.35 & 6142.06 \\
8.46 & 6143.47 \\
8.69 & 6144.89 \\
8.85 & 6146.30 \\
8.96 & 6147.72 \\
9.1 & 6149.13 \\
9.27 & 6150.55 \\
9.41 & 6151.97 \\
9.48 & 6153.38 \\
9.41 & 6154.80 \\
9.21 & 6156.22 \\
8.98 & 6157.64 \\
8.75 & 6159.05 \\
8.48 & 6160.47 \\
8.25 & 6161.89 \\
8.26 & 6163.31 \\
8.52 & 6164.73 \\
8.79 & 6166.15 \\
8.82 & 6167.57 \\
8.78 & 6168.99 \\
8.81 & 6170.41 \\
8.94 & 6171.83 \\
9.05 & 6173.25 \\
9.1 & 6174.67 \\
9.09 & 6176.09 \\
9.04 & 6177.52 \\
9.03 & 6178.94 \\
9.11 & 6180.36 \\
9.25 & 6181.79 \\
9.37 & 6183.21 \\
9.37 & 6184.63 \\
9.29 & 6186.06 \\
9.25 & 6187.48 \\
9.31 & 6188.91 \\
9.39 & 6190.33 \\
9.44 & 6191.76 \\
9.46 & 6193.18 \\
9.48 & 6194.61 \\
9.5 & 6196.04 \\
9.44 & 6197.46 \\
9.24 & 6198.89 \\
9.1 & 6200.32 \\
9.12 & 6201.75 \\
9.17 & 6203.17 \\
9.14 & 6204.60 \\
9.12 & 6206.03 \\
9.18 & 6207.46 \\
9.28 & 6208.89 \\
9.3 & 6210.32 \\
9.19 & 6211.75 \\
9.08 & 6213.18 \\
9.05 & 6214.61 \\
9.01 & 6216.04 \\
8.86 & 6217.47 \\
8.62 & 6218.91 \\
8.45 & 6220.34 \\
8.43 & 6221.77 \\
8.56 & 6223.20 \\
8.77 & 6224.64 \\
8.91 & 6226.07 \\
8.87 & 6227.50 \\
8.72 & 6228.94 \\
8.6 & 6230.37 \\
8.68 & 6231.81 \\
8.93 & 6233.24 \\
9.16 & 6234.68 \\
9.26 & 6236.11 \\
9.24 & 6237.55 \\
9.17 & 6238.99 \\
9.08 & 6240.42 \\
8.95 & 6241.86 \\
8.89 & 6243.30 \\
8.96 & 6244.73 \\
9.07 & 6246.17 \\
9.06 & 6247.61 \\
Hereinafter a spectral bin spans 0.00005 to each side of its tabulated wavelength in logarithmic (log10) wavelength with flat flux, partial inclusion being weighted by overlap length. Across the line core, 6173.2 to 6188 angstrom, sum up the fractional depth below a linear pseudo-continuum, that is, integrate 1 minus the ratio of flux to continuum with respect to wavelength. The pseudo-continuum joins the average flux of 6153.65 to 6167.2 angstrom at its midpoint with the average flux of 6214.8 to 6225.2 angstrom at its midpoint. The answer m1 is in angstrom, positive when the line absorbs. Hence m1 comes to -0.8 angstrom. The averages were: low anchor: 8.76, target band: 9.18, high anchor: 8.68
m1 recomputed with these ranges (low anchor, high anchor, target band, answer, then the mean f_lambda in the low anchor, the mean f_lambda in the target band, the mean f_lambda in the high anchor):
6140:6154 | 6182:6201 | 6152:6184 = 0.60 angstrom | 8.9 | 8.95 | 9.36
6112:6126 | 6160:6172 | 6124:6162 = 0.27 angstrom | 9.49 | 8.98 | 8.62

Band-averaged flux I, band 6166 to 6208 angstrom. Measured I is 9.18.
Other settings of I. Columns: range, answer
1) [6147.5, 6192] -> 9.04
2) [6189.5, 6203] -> 9.35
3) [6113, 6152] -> 9.12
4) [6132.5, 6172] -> 8.84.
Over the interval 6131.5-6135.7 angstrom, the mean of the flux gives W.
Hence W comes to 9.15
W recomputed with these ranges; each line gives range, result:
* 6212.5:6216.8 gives 9.05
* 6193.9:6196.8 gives 9.5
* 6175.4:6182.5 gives 9.09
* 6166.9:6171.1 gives 8.81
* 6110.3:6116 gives 9.47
